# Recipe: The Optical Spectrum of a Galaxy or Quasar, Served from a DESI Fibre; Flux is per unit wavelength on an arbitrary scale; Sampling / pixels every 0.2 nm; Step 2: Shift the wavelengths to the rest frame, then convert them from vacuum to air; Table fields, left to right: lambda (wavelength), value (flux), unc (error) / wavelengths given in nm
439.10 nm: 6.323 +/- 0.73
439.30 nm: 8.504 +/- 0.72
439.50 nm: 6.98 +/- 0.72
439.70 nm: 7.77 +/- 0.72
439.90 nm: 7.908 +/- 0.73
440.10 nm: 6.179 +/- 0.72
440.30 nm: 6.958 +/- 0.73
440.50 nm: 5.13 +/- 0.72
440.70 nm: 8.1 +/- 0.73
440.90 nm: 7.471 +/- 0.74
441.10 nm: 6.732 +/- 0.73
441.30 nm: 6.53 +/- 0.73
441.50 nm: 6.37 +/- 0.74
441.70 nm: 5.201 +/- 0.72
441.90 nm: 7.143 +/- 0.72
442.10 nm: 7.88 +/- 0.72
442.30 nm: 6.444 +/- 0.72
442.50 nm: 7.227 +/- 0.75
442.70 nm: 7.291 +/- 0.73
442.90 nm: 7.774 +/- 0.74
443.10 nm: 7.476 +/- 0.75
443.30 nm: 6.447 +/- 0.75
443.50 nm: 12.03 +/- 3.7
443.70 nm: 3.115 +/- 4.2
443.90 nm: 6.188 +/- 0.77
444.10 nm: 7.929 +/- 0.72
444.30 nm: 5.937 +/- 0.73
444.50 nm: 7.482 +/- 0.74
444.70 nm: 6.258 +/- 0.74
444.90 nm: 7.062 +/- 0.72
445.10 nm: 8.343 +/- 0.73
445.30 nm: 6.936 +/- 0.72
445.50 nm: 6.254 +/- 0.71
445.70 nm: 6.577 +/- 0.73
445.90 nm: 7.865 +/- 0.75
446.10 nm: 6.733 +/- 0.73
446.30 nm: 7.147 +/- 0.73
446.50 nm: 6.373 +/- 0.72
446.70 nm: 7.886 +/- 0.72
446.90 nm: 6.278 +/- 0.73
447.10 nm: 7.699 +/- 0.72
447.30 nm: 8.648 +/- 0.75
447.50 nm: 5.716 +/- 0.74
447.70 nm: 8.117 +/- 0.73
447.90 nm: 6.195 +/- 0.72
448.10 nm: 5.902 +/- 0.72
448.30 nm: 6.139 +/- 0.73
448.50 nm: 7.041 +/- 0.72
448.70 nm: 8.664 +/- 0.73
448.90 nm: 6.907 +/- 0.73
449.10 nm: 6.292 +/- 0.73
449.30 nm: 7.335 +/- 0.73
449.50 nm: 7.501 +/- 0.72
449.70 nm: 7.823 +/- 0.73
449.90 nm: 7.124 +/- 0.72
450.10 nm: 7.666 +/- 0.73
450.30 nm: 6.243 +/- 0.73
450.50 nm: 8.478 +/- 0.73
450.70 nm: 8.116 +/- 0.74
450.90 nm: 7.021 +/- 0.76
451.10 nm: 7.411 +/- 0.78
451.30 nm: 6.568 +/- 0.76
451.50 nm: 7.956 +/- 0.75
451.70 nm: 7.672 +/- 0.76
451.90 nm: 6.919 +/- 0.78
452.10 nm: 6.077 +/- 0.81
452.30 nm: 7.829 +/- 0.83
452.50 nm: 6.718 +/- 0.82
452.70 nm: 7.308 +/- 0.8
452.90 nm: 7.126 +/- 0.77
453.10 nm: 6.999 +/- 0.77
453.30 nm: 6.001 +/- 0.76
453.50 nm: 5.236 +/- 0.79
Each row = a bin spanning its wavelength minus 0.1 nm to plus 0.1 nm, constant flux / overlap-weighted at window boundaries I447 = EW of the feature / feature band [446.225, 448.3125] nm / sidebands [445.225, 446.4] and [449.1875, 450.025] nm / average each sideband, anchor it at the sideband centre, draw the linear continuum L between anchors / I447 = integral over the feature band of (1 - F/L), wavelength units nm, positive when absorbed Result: 0.05 nm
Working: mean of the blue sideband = 6.92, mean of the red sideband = 7.44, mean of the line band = 6.95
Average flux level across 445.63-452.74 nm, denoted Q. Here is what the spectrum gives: 7.17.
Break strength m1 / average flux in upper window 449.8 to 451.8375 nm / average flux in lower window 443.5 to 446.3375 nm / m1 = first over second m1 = 1.1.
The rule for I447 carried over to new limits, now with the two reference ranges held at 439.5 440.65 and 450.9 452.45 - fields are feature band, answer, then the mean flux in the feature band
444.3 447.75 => -0.03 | 7.09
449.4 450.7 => -0.07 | 7.52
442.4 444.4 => -0.05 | 7.14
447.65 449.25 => 0.05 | 6.88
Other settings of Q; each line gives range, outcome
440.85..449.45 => 7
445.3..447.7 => 7.06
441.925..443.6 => 7.79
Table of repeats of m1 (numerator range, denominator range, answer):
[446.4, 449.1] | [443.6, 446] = 1.05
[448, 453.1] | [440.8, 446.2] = 1.03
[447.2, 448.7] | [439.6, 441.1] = 0.99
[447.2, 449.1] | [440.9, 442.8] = 1.03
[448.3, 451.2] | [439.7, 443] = 1.06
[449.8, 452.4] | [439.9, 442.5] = 1.08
